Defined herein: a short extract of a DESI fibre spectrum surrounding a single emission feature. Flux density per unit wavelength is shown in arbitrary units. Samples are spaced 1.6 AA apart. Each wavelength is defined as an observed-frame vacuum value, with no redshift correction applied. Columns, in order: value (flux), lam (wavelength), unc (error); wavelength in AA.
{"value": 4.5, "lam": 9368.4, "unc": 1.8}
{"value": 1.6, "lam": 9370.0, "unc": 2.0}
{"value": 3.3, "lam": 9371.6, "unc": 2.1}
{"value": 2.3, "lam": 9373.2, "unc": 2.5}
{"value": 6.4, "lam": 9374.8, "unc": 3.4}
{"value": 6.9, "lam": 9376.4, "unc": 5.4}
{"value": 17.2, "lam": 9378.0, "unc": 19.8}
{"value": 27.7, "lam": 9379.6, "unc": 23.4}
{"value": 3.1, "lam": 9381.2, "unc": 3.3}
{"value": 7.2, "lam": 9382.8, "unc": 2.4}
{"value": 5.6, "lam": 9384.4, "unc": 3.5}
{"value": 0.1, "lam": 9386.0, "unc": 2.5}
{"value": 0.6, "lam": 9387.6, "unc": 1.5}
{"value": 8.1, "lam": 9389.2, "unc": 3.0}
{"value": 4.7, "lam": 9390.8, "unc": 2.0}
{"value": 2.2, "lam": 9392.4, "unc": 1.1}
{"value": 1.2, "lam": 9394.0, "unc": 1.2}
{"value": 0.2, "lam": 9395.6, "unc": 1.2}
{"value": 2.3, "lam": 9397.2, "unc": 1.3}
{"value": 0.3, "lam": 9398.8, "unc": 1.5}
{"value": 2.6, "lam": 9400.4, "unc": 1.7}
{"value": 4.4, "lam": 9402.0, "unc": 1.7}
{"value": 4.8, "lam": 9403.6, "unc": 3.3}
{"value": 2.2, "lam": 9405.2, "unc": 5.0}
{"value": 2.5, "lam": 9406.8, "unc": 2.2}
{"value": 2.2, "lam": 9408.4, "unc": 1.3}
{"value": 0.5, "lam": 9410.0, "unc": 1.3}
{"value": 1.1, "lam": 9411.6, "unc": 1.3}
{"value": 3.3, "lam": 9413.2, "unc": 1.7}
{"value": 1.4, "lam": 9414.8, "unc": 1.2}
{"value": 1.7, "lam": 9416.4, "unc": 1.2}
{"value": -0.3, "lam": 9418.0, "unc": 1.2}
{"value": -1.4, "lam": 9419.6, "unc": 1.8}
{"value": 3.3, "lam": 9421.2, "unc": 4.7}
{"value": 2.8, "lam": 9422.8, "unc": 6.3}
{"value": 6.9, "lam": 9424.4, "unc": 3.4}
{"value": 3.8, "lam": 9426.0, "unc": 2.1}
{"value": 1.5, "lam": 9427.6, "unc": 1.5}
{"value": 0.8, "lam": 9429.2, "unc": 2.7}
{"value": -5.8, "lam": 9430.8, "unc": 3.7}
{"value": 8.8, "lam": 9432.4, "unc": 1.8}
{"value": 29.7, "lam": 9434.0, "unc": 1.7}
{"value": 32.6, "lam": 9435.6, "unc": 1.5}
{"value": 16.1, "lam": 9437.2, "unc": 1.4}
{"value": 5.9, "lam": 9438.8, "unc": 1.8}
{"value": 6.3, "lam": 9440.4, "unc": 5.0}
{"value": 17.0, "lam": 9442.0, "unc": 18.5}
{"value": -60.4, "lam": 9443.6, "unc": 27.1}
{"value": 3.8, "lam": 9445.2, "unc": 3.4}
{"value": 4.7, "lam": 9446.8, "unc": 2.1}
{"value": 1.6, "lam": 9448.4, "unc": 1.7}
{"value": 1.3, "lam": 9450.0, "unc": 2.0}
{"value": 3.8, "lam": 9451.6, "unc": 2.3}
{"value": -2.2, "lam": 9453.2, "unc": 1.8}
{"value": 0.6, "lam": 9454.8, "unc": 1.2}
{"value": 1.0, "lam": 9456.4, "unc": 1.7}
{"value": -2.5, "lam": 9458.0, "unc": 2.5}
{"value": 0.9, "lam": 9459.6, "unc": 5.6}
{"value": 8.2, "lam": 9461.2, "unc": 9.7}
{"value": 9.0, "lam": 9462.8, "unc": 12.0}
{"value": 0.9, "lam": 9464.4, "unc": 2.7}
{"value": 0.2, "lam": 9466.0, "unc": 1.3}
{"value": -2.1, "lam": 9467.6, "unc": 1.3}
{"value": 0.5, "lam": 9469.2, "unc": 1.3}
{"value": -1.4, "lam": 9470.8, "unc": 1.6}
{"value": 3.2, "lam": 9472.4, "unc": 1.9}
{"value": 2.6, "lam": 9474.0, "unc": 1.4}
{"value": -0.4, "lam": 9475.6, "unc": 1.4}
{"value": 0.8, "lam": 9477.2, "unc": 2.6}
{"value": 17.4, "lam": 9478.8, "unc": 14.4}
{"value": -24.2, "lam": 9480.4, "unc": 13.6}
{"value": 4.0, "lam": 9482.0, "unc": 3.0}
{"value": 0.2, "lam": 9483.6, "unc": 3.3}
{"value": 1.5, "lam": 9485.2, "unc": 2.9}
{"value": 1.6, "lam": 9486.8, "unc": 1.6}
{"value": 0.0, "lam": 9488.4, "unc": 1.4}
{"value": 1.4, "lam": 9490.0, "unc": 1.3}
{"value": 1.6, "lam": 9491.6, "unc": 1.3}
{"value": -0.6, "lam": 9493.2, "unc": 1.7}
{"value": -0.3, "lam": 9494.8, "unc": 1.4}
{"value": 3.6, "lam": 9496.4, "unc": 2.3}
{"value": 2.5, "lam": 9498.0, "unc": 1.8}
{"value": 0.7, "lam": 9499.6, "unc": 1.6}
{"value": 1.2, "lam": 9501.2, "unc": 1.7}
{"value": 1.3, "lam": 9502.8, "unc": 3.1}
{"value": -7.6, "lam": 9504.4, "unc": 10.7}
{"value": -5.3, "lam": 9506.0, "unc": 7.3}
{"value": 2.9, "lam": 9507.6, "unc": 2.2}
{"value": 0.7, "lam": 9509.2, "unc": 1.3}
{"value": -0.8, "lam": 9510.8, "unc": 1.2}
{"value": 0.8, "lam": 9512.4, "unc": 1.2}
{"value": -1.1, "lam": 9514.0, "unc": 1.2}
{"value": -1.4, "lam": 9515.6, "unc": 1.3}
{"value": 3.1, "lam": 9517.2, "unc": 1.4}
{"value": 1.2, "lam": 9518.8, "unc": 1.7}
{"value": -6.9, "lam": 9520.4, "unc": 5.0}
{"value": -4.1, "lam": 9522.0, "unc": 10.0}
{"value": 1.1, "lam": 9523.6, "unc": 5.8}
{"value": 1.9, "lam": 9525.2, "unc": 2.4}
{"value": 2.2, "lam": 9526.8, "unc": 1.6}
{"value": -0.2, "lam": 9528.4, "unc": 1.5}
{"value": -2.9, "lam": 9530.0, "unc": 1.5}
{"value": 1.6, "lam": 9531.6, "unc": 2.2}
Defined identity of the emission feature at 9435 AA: Hbeta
